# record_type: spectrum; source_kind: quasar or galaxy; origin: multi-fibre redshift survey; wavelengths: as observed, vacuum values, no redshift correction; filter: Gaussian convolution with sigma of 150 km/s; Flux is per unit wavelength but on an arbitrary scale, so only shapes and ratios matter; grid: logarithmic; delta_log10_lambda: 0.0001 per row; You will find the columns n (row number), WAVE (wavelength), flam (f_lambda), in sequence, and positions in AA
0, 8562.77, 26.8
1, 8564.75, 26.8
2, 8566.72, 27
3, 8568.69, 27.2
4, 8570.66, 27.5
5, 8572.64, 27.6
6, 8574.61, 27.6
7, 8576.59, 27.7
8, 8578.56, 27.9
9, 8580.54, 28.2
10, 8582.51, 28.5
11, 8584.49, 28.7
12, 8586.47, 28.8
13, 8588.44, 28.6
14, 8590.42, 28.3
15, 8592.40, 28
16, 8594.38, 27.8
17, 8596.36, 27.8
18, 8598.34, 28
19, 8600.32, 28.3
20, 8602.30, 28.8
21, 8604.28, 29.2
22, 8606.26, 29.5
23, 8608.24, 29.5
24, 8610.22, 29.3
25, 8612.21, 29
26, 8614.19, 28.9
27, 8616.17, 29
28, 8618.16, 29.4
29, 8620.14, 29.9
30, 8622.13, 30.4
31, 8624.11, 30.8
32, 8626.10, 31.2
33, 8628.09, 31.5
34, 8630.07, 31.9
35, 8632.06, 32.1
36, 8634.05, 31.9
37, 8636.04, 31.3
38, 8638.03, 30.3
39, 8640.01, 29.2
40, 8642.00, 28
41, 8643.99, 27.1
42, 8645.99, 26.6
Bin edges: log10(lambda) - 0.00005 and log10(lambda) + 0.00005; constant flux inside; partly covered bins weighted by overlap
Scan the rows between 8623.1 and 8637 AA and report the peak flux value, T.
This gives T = 32.1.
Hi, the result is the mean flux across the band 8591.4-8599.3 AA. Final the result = 27.9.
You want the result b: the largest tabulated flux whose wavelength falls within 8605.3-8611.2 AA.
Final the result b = 29.5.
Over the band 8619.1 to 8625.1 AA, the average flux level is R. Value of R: 30.4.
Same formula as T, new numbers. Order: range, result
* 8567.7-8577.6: 27.7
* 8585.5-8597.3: 28.8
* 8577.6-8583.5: 28.5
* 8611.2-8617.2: 29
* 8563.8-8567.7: 27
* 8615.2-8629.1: 31.5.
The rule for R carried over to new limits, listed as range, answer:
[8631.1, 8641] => 31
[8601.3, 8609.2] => 29.3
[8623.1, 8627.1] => 31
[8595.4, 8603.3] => 28.2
